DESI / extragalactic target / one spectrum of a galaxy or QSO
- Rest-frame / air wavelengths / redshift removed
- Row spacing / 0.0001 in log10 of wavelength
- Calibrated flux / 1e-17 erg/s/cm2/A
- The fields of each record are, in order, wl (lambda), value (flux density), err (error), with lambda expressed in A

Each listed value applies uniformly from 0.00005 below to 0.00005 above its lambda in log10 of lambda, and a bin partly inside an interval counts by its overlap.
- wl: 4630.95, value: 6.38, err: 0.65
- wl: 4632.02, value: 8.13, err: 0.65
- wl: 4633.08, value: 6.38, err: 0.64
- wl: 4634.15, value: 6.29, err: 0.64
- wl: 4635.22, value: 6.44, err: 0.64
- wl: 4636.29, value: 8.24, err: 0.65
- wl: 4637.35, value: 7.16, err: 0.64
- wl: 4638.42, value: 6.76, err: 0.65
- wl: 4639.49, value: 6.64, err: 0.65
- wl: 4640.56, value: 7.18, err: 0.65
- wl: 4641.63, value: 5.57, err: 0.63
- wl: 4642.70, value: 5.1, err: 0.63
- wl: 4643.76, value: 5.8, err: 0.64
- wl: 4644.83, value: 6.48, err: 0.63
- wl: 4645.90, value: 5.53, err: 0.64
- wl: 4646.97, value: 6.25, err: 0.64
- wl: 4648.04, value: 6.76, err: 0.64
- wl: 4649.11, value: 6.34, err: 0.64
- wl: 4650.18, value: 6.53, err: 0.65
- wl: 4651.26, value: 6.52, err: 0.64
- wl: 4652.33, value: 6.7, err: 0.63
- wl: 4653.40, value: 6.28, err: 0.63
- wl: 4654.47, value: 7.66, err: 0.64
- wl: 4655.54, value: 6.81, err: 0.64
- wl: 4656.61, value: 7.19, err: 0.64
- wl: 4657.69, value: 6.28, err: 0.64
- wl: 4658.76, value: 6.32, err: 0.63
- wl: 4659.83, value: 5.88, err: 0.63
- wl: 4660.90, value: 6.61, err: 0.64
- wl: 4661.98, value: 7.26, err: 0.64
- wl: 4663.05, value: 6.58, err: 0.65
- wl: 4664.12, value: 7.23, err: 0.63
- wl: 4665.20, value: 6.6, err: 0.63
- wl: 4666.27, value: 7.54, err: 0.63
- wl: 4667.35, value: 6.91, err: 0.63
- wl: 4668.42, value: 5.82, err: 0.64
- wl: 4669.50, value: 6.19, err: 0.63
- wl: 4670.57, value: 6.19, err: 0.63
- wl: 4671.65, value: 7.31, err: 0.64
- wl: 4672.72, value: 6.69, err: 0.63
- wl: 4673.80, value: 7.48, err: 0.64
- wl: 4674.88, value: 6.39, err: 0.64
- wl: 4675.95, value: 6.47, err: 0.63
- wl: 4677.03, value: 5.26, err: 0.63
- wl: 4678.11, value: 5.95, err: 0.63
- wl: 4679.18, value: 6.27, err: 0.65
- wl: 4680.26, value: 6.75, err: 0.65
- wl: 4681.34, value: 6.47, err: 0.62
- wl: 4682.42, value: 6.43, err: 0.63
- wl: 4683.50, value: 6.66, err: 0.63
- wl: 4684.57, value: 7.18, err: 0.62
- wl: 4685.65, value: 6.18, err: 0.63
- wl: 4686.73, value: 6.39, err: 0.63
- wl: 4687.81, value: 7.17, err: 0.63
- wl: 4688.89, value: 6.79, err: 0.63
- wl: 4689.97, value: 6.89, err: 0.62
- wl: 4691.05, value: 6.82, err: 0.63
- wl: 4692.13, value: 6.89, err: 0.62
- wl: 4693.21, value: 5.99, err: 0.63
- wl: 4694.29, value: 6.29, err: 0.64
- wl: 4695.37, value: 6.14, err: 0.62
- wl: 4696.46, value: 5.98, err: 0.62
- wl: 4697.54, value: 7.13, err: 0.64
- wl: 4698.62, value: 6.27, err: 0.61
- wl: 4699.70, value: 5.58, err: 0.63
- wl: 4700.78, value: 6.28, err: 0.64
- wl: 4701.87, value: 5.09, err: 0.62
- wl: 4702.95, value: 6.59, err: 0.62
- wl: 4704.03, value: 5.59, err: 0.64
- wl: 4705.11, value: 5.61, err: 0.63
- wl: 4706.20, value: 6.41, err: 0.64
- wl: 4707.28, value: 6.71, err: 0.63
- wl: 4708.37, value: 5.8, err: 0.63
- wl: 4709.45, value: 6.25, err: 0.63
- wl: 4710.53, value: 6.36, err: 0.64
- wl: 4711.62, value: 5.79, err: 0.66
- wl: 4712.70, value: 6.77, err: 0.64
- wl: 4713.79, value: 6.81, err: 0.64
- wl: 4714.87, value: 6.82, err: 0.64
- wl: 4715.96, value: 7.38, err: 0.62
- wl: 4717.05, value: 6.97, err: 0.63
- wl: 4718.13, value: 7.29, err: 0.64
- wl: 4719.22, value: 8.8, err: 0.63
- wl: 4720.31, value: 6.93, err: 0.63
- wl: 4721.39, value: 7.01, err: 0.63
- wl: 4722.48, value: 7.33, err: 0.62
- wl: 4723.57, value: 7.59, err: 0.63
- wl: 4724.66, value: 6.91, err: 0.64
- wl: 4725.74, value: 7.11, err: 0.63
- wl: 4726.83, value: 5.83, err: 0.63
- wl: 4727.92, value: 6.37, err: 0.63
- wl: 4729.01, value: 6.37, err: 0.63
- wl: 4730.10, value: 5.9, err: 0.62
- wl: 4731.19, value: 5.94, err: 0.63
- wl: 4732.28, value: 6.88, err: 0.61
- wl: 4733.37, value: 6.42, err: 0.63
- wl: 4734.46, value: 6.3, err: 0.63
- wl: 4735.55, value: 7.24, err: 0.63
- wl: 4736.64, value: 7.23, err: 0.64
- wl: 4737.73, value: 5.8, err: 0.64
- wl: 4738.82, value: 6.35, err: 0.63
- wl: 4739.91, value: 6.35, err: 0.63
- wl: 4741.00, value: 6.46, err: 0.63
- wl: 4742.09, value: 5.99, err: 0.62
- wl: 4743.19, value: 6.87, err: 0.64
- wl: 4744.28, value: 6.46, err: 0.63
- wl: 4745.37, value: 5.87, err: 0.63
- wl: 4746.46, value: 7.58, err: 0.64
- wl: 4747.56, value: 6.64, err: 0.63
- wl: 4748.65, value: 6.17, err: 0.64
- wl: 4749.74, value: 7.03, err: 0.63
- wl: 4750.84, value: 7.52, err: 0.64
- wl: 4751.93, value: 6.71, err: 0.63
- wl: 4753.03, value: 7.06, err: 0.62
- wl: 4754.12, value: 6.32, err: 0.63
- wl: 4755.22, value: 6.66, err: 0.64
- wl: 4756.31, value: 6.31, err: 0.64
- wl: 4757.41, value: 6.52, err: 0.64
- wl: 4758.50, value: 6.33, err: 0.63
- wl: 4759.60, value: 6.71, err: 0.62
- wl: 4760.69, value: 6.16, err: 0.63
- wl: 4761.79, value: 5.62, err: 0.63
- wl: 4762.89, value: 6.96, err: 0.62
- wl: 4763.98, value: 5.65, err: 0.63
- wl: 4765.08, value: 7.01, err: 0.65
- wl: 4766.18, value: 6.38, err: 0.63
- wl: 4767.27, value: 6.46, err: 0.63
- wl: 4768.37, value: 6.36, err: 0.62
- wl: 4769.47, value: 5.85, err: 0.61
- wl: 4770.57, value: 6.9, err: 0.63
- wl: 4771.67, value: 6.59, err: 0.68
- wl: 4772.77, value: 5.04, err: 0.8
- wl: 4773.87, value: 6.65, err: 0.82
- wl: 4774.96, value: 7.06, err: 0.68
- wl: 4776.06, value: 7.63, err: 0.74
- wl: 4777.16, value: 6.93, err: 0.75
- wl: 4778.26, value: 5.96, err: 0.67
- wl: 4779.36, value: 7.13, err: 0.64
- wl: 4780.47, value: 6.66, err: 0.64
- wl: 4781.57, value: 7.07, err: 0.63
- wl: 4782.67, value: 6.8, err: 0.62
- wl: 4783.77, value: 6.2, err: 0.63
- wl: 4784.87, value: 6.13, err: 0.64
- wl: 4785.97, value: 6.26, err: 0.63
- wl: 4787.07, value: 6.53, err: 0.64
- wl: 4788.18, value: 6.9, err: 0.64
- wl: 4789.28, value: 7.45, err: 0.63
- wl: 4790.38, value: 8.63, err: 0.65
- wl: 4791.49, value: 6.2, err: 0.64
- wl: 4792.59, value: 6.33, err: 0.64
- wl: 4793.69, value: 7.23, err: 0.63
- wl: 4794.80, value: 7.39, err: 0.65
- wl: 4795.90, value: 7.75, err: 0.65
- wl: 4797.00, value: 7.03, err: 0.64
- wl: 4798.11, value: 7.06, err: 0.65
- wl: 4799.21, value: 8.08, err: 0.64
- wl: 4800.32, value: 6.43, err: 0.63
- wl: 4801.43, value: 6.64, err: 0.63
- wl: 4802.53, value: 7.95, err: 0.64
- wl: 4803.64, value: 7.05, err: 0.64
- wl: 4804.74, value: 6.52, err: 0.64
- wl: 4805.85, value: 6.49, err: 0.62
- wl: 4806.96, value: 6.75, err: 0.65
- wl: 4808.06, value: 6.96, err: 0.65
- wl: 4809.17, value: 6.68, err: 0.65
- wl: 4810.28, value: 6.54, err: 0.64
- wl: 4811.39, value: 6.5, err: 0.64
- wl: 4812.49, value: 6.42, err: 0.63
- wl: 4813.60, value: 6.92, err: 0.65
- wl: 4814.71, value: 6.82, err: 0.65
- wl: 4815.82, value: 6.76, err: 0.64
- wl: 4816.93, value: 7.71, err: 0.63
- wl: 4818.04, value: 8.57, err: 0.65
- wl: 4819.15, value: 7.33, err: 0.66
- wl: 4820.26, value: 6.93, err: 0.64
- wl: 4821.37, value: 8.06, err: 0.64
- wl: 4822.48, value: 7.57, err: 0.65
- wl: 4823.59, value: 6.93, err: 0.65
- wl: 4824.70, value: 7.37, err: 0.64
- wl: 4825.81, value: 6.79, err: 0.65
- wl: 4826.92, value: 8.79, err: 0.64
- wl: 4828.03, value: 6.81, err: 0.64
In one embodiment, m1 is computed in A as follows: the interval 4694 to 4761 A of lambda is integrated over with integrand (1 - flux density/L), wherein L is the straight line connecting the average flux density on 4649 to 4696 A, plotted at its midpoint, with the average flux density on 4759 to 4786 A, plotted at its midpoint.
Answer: -0.1 A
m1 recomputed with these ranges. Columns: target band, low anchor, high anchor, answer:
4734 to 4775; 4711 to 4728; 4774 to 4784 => 2.4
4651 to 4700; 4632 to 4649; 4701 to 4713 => -2.4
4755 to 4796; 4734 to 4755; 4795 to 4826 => 1.3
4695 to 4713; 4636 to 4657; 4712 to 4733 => 1.8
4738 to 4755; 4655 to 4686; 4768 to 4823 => 0.4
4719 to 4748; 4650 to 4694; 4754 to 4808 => 0.1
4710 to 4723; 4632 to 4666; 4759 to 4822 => -0.6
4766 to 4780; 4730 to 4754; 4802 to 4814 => 0.3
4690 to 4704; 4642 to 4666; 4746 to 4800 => 0.7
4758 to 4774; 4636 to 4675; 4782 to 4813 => 1.2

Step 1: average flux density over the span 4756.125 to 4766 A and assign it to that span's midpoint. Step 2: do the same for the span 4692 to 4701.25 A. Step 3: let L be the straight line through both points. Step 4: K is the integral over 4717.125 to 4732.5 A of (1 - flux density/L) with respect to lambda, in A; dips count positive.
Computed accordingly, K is -1.4 A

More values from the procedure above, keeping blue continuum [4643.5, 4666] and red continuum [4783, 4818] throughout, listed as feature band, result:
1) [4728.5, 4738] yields 0.4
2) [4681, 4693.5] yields 0.0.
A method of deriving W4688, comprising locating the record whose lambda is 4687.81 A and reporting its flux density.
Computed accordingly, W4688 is 7.17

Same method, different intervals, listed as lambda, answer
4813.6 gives 6.92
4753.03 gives 7.06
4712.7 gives 6.77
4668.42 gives 5.82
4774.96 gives 7.06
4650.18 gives 6.53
